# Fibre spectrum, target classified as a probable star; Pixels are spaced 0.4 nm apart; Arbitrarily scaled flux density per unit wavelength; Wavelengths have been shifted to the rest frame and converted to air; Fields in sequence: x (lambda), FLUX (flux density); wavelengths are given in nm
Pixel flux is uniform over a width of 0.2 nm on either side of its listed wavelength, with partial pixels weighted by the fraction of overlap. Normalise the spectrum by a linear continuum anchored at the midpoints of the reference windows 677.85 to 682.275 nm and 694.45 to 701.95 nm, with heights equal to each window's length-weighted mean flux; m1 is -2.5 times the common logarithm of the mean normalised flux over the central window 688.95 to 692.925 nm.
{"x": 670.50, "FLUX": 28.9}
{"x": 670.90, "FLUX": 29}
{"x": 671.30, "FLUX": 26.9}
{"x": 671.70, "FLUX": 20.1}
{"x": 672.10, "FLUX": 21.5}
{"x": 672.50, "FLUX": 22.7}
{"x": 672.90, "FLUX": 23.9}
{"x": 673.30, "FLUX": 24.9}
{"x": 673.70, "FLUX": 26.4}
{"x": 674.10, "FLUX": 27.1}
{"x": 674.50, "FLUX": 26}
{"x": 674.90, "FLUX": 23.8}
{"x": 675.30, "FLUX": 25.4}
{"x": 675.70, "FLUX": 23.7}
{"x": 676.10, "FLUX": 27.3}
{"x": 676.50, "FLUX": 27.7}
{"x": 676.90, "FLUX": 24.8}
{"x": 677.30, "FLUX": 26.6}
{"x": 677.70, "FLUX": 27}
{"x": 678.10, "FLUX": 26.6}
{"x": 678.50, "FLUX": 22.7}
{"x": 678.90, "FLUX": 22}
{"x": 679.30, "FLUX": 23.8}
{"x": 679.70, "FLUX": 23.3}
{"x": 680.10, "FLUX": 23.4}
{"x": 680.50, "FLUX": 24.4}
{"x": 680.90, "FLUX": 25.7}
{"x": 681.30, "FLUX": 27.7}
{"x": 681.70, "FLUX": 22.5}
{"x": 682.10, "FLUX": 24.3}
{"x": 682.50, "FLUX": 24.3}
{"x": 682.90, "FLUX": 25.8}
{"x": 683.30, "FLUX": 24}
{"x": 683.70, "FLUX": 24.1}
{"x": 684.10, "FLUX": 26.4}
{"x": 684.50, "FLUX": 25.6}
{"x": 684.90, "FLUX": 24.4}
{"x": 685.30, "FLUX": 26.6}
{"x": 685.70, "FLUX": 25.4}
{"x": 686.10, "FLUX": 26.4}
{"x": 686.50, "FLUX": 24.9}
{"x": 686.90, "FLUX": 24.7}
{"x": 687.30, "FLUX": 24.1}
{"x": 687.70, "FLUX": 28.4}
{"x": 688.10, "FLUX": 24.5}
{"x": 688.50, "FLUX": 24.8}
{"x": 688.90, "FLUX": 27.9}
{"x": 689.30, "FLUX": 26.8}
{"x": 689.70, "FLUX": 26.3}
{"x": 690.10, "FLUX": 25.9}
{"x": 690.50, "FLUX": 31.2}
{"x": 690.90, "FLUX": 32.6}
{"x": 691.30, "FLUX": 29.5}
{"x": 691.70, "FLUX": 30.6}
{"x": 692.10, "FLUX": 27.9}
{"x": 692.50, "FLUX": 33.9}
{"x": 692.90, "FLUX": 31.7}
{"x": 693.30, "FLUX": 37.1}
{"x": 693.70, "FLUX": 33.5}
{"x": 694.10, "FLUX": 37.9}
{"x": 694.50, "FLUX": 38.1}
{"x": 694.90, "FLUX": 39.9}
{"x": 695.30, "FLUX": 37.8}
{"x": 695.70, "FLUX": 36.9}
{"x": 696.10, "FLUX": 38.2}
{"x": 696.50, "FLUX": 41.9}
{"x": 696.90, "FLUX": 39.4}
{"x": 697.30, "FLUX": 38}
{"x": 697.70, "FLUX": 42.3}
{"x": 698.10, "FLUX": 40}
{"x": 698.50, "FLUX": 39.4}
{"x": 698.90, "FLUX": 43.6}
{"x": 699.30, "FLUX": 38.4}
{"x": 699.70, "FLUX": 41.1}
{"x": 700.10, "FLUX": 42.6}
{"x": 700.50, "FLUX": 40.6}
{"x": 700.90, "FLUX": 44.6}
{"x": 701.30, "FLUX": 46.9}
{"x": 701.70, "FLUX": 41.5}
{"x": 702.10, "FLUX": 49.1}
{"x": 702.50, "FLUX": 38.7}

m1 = 0.16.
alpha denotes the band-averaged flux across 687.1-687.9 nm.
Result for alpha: 26.2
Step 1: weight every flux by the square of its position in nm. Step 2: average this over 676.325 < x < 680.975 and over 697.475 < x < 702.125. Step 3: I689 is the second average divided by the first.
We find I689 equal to 1.8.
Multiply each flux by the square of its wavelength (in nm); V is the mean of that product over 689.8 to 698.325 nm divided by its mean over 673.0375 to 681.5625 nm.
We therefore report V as 1.47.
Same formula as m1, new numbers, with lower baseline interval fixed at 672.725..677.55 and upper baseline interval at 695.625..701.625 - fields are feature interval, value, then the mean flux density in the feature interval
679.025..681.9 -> 0.20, 24.3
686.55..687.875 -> 0.29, 25.6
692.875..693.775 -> 0.09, 34.6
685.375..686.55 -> 0.26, 25.8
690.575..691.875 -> 0.17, 30.9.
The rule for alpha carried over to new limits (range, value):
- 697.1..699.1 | 40.7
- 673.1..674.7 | 26.1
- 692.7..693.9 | 34.1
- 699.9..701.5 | 43.7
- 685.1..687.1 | 25.6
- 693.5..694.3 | 35.7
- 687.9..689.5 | 26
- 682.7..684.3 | 25.1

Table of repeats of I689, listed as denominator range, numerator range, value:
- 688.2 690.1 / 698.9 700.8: 1.62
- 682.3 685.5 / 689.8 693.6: 1.26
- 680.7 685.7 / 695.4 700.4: 1.67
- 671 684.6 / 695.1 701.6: 1.74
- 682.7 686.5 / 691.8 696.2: 1.44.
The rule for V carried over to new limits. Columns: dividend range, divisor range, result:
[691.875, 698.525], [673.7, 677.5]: 1.52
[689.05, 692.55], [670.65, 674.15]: 1.25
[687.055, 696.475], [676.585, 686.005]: 1.31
